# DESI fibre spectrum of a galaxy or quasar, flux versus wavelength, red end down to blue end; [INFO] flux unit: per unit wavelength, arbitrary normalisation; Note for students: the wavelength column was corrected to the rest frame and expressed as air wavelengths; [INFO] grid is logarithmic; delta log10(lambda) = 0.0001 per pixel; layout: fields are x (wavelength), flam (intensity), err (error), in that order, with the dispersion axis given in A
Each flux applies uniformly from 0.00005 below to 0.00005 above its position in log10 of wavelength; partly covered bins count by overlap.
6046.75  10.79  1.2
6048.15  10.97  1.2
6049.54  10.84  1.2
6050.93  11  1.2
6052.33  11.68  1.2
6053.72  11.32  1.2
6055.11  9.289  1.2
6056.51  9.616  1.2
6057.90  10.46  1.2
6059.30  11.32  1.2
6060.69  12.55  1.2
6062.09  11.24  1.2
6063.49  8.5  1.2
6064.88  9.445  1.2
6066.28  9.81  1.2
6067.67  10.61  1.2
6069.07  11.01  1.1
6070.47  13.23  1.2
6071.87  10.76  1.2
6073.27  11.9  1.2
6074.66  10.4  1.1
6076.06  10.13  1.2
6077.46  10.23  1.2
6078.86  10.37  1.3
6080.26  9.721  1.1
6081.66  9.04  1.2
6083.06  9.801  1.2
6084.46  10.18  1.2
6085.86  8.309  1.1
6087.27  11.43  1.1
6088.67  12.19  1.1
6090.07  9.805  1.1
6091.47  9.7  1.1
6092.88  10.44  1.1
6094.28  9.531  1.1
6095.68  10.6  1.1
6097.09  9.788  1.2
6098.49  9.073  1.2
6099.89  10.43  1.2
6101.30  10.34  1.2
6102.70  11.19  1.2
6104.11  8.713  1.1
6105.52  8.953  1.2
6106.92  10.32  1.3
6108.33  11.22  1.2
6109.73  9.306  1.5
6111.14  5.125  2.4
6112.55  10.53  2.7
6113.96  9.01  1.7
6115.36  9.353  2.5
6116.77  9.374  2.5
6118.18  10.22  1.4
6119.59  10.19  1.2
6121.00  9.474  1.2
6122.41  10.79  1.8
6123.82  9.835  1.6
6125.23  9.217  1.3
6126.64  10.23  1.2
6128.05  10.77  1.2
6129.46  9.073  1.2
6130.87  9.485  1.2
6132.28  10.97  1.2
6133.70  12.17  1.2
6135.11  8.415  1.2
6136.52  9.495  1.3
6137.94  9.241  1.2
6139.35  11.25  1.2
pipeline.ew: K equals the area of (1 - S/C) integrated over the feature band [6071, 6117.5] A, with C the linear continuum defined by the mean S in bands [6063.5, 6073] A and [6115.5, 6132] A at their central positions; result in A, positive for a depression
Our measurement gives 1.8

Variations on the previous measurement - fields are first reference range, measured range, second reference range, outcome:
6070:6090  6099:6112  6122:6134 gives 1.0 A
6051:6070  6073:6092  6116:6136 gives 0.3 A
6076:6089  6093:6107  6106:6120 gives -0.3 A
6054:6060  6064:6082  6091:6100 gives -0.7 A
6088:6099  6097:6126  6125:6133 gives 1.3 A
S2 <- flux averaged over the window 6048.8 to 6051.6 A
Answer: 10.9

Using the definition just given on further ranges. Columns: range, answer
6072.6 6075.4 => 11.2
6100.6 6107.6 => 9.9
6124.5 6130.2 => 9.83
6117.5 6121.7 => 9.96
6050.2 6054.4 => 11.3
